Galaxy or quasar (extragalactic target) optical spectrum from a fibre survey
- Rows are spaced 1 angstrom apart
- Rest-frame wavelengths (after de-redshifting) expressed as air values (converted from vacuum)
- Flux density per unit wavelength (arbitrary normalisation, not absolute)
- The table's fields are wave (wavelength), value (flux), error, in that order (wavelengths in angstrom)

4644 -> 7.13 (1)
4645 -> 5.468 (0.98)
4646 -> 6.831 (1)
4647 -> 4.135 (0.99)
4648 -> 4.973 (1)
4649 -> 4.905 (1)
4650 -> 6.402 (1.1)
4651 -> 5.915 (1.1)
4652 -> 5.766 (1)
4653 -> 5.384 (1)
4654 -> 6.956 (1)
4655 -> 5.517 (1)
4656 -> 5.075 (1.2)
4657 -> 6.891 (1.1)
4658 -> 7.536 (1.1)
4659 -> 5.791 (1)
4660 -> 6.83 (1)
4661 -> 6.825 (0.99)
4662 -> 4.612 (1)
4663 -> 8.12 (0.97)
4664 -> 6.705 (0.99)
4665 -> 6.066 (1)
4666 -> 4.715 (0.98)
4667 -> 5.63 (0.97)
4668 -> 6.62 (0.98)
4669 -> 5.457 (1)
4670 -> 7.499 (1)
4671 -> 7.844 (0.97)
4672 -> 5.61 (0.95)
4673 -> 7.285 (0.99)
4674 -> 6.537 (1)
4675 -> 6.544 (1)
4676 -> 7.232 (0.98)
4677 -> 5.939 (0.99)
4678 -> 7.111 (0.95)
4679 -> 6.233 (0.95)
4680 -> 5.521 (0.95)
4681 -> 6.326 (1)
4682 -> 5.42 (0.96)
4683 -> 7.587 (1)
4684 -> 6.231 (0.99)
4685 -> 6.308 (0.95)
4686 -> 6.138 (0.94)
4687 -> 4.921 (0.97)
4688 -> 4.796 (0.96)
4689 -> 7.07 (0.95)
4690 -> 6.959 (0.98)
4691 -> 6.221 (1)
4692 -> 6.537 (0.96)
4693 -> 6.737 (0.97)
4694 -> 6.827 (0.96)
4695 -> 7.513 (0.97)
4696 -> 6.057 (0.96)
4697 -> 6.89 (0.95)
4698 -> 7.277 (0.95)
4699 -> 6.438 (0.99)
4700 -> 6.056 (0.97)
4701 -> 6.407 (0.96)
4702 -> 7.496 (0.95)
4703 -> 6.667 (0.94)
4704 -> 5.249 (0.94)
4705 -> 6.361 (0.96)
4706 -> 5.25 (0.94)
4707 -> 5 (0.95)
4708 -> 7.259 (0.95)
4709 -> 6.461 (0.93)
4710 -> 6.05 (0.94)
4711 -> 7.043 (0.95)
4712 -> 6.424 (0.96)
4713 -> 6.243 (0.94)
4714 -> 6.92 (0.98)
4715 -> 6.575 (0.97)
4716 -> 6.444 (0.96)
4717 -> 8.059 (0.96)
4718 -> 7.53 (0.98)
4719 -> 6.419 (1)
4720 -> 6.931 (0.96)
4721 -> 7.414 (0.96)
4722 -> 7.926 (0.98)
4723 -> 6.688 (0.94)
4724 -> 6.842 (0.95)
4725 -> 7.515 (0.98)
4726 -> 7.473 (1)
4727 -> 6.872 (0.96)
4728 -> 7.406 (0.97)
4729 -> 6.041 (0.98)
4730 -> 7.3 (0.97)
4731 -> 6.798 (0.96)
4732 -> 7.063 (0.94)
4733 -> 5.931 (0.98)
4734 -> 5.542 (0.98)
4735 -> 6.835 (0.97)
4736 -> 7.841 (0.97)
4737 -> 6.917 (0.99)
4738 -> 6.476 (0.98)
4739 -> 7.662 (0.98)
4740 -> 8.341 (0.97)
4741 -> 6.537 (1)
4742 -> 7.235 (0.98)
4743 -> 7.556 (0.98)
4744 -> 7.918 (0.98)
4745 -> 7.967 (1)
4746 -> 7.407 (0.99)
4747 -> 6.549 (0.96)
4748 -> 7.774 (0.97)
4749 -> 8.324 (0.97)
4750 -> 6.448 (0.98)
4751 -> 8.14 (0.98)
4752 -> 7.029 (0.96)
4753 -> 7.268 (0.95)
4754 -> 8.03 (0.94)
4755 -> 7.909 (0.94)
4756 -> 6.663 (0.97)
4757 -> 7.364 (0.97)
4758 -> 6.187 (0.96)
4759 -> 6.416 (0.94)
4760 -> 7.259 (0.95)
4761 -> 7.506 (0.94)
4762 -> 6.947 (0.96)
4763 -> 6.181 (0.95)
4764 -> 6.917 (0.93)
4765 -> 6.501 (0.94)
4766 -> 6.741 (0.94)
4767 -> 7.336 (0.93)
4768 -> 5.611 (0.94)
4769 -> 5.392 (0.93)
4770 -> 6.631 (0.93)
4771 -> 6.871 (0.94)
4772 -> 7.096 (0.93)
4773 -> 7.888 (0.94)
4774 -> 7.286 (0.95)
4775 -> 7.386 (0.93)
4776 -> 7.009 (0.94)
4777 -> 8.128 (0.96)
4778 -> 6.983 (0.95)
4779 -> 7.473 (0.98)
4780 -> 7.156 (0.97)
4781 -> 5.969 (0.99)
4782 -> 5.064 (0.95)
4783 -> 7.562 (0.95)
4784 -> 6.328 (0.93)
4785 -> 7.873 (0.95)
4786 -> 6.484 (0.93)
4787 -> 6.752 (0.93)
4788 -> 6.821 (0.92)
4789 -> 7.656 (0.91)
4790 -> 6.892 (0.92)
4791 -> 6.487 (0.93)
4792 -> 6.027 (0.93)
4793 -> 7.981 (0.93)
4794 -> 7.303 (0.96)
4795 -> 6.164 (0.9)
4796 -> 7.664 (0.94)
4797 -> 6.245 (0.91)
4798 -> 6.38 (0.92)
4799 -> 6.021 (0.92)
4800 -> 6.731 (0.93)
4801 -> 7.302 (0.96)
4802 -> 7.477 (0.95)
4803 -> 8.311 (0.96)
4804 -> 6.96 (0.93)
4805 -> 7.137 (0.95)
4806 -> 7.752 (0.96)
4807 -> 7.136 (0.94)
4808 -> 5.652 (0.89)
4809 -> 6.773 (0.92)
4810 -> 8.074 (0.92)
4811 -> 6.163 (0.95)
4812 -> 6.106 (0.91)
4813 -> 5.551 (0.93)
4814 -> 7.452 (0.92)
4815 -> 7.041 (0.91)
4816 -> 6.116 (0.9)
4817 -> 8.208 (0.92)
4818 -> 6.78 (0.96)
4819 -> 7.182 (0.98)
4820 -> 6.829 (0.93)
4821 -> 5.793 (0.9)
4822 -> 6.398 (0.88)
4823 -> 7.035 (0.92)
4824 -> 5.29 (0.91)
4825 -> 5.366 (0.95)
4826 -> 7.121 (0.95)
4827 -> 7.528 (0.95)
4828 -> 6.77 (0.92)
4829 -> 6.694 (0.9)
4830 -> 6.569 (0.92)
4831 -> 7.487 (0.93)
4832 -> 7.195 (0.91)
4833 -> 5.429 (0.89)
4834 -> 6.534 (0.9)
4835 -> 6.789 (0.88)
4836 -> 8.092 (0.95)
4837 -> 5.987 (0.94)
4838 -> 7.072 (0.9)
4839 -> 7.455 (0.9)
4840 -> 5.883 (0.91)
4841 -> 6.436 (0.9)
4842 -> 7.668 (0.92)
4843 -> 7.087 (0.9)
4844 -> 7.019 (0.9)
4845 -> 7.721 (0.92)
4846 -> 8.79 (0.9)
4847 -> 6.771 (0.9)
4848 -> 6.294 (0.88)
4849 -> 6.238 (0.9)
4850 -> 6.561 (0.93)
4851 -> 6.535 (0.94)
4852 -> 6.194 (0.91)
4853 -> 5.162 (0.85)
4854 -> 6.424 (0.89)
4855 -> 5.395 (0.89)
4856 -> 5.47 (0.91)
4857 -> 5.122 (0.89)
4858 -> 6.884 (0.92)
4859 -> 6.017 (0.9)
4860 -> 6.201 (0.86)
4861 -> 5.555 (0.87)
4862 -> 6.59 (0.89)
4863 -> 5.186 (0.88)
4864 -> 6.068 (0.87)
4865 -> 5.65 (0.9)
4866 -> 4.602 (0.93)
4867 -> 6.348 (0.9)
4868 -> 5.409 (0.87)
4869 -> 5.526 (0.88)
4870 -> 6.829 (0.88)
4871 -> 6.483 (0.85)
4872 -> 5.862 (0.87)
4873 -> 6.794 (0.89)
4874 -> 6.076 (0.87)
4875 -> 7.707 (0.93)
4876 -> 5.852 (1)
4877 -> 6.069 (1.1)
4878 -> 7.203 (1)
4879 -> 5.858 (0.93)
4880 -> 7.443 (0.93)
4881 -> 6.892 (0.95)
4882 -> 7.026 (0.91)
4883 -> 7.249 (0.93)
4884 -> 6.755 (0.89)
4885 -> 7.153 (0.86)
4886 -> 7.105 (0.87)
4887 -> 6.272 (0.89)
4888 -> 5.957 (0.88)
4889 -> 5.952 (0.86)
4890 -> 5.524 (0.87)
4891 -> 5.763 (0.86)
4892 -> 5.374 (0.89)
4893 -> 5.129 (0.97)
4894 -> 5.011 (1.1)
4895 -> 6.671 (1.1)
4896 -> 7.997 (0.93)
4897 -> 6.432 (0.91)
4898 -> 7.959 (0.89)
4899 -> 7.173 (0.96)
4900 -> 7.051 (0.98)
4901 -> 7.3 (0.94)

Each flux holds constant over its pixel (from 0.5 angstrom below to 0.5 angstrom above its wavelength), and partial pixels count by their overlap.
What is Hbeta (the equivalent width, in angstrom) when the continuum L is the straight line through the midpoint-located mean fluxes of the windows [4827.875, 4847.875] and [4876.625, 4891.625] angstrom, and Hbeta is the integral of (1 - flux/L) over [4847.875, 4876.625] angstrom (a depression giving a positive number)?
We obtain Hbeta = 3.0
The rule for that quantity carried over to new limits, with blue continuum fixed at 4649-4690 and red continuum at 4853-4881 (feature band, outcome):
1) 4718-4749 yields -4.6 angstrom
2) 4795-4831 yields -3.8 angstrom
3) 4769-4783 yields -1.8 angstrom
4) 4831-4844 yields -1.5 angstrom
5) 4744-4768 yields -3.7 angstrom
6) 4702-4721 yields -1.0 angstrom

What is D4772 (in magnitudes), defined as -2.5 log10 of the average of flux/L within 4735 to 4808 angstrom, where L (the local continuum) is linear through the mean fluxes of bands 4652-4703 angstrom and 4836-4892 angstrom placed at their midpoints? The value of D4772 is -0.11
